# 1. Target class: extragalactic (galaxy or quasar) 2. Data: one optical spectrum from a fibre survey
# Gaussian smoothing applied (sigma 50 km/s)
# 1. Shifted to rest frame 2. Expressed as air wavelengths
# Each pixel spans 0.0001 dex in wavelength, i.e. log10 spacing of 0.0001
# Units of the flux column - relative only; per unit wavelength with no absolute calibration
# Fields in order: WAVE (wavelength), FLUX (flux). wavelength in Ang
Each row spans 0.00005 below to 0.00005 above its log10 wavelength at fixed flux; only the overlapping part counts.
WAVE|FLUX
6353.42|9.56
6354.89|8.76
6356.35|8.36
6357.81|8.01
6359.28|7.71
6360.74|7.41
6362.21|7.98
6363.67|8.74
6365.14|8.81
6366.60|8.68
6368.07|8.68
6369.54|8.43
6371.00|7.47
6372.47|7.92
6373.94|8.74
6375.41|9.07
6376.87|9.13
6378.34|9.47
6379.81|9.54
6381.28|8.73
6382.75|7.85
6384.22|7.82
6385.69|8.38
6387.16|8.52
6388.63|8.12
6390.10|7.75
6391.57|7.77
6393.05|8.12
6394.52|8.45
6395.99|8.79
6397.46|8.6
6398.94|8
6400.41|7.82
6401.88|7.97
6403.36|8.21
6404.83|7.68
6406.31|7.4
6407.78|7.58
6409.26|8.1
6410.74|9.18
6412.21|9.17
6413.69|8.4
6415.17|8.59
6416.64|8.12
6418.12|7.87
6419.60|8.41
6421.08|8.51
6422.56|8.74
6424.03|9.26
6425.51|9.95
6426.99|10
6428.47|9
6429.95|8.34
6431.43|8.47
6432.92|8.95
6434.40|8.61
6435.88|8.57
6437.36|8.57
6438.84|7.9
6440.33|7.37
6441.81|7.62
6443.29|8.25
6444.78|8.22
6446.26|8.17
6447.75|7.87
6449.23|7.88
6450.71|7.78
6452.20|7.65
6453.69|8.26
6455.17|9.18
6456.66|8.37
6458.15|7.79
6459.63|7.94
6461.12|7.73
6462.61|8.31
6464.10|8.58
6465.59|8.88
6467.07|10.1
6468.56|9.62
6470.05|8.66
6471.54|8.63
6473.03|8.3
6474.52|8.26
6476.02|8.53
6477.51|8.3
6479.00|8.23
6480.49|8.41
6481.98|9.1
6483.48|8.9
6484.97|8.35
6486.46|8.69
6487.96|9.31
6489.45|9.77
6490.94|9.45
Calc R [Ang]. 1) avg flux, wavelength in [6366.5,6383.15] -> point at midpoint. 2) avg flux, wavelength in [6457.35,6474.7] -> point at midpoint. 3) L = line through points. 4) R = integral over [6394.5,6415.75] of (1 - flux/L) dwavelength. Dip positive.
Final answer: 0.92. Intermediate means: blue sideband 8.66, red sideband 8.58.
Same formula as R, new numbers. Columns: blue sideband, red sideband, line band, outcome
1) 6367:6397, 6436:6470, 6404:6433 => -0.74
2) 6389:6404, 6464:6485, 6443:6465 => 1.15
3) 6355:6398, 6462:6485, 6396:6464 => 1.89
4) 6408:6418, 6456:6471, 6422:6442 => -0.38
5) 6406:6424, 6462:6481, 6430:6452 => 0.97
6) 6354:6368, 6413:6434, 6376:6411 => 1.04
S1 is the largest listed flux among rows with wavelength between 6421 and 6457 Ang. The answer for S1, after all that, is 10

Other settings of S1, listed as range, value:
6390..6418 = 9.18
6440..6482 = 10.1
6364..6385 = 9.54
